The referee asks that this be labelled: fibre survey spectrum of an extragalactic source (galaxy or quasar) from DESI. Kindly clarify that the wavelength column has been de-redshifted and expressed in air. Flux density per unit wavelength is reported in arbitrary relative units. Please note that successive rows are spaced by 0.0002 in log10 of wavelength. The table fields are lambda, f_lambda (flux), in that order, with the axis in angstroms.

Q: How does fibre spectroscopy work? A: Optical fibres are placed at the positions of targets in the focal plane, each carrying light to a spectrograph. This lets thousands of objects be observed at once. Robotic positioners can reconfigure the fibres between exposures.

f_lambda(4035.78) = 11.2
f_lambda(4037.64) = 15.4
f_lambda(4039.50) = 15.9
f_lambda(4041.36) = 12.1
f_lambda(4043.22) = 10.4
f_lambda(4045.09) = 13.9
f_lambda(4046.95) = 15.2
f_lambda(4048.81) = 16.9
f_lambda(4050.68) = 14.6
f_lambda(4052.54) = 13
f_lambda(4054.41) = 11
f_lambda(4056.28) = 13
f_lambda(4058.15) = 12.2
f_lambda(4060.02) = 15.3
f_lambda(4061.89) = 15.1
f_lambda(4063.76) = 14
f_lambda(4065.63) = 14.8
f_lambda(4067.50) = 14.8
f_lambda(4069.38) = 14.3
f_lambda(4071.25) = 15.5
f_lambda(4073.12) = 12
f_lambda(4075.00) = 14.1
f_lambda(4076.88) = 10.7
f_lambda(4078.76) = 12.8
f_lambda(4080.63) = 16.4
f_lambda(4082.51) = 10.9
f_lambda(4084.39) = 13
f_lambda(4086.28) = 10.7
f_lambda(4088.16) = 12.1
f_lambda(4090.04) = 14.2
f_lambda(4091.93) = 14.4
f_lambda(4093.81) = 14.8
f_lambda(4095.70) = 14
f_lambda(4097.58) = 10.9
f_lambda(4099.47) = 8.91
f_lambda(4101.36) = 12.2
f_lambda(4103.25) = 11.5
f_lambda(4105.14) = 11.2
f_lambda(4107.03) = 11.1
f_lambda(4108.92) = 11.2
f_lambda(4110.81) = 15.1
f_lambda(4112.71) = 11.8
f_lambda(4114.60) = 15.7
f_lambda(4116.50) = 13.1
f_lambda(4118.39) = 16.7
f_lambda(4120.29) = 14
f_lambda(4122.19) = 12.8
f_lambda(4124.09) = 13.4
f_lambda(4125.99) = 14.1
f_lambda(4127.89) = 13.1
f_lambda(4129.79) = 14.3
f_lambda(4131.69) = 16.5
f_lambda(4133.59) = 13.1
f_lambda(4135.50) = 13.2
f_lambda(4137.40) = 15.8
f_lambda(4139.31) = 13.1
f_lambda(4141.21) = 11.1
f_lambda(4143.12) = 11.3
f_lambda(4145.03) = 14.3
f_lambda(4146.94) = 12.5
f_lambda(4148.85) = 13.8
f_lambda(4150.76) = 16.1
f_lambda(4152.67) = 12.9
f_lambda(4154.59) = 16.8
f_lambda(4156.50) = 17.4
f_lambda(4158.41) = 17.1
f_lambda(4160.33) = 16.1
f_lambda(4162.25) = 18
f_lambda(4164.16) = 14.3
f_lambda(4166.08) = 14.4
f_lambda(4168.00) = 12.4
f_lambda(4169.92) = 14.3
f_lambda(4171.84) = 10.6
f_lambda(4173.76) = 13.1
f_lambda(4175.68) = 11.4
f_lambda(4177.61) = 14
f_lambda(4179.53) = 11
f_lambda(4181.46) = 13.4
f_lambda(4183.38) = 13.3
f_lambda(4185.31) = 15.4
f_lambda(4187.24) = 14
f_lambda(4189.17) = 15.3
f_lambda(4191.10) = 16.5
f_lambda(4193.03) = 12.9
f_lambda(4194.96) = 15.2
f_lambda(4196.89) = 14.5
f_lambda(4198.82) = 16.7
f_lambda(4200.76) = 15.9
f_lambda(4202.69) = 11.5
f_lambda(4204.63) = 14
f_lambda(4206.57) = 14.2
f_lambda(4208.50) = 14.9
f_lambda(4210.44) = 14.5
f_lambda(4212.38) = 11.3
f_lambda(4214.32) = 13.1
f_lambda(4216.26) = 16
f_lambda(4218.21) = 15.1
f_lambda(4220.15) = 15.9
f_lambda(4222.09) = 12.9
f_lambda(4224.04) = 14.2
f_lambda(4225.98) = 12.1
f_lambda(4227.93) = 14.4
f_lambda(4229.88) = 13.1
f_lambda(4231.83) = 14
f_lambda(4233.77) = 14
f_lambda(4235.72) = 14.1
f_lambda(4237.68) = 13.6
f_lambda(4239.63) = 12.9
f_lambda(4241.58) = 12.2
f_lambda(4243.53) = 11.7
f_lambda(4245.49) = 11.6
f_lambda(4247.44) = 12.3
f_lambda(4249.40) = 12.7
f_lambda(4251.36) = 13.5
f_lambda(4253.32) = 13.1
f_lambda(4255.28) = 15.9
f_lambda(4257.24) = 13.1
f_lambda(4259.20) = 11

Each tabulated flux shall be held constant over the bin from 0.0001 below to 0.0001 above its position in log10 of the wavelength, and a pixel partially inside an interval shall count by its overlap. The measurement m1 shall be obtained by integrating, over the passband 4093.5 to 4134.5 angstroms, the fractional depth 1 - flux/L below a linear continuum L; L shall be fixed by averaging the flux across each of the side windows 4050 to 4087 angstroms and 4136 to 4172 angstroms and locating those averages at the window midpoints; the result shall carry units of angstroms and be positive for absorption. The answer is 2.4 angstroms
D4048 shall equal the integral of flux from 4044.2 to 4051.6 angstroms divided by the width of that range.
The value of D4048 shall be 15.2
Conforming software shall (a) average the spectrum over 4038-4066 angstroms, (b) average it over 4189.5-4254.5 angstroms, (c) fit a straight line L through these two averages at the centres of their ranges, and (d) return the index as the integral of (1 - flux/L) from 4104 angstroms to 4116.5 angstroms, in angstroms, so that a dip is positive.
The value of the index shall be 1.02 angstroms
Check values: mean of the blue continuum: 13.8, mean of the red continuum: 13.8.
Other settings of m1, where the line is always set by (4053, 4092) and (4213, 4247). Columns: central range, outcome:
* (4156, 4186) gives -1.34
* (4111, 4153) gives -1.14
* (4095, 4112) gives 2.08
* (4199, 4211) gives -0.72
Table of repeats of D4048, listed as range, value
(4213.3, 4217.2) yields 14.5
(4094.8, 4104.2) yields 11.5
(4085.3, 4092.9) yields 12.9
